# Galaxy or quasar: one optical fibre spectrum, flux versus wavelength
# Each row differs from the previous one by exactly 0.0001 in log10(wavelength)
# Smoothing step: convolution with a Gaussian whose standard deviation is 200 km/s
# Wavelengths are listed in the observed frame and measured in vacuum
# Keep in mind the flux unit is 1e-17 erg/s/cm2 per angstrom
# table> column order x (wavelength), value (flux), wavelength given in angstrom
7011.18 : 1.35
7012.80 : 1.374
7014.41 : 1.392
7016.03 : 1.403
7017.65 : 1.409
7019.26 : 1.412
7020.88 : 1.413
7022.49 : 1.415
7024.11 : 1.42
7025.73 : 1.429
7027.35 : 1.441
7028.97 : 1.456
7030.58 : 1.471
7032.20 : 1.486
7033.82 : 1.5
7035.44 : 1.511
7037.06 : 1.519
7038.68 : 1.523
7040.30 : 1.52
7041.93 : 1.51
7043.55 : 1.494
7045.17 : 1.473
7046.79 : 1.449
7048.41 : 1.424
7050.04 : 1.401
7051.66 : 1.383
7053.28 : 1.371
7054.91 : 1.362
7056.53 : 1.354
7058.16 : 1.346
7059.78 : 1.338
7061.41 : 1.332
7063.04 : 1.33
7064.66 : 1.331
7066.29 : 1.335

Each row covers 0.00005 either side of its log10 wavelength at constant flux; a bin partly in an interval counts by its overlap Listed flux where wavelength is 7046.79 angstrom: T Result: 1.449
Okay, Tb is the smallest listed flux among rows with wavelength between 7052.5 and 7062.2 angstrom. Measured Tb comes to 1.332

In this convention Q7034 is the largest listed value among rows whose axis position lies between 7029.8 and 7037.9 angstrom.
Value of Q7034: 1.519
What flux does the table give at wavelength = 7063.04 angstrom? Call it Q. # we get 1.33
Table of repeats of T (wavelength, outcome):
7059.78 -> 1.338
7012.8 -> 1.374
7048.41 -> 1.424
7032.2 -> 1.486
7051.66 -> 1.383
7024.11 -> 1.42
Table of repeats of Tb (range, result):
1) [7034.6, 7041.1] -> 1.511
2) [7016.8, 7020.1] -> 1.409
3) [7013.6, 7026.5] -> 1.392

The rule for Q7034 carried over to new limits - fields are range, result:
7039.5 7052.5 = 1.52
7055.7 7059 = 1.354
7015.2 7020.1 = 1.412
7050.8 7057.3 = 1.383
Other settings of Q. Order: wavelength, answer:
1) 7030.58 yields 1.471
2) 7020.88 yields 1.413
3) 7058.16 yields 1.346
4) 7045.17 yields 1.473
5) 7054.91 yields 1.362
